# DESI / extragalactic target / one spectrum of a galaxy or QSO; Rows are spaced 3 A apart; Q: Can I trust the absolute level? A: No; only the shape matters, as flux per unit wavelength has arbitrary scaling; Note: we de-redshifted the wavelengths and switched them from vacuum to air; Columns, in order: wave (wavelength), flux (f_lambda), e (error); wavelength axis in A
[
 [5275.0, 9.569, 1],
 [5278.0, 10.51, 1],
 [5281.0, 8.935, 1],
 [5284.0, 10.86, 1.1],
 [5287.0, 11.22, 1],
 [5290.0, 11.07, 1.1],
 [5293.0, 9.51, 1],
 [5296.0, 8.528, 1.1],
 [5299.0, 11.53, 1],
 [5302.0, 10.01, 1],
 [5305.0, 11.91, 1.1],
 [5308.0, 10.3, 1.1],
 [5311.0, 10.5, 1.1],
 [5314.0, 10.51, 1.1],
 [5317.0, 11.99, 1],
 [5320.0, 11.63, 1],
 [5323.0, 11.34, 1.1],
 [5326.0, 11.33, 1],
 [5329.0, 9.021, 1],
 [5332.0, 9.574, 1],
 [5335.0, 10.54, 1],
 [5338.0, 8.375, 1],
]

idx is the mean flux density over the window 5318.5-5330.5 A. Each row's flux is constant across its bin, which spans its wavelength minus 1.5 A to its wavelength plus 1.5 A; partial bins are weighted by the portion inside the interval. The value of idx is 10.8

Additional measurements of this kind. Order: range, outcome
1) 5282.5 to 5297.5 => 10.2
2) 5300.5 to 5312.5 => 10.7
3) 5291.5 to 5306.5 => 10.3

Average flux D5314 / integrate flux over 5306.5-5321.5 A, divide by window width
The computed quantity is 11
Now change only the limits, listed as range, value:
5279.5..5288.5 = 10.3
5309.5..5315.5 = 10.5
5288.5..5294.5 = 10.3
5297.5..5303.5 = 10.8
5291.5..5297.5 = 9.02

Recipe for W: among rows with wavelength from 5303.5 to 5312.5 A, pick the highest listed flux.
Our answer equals 11.91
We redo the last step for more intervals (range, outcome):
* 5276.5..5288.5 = 11.22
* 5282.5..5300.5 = 11.53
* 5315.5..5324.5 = 11.99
